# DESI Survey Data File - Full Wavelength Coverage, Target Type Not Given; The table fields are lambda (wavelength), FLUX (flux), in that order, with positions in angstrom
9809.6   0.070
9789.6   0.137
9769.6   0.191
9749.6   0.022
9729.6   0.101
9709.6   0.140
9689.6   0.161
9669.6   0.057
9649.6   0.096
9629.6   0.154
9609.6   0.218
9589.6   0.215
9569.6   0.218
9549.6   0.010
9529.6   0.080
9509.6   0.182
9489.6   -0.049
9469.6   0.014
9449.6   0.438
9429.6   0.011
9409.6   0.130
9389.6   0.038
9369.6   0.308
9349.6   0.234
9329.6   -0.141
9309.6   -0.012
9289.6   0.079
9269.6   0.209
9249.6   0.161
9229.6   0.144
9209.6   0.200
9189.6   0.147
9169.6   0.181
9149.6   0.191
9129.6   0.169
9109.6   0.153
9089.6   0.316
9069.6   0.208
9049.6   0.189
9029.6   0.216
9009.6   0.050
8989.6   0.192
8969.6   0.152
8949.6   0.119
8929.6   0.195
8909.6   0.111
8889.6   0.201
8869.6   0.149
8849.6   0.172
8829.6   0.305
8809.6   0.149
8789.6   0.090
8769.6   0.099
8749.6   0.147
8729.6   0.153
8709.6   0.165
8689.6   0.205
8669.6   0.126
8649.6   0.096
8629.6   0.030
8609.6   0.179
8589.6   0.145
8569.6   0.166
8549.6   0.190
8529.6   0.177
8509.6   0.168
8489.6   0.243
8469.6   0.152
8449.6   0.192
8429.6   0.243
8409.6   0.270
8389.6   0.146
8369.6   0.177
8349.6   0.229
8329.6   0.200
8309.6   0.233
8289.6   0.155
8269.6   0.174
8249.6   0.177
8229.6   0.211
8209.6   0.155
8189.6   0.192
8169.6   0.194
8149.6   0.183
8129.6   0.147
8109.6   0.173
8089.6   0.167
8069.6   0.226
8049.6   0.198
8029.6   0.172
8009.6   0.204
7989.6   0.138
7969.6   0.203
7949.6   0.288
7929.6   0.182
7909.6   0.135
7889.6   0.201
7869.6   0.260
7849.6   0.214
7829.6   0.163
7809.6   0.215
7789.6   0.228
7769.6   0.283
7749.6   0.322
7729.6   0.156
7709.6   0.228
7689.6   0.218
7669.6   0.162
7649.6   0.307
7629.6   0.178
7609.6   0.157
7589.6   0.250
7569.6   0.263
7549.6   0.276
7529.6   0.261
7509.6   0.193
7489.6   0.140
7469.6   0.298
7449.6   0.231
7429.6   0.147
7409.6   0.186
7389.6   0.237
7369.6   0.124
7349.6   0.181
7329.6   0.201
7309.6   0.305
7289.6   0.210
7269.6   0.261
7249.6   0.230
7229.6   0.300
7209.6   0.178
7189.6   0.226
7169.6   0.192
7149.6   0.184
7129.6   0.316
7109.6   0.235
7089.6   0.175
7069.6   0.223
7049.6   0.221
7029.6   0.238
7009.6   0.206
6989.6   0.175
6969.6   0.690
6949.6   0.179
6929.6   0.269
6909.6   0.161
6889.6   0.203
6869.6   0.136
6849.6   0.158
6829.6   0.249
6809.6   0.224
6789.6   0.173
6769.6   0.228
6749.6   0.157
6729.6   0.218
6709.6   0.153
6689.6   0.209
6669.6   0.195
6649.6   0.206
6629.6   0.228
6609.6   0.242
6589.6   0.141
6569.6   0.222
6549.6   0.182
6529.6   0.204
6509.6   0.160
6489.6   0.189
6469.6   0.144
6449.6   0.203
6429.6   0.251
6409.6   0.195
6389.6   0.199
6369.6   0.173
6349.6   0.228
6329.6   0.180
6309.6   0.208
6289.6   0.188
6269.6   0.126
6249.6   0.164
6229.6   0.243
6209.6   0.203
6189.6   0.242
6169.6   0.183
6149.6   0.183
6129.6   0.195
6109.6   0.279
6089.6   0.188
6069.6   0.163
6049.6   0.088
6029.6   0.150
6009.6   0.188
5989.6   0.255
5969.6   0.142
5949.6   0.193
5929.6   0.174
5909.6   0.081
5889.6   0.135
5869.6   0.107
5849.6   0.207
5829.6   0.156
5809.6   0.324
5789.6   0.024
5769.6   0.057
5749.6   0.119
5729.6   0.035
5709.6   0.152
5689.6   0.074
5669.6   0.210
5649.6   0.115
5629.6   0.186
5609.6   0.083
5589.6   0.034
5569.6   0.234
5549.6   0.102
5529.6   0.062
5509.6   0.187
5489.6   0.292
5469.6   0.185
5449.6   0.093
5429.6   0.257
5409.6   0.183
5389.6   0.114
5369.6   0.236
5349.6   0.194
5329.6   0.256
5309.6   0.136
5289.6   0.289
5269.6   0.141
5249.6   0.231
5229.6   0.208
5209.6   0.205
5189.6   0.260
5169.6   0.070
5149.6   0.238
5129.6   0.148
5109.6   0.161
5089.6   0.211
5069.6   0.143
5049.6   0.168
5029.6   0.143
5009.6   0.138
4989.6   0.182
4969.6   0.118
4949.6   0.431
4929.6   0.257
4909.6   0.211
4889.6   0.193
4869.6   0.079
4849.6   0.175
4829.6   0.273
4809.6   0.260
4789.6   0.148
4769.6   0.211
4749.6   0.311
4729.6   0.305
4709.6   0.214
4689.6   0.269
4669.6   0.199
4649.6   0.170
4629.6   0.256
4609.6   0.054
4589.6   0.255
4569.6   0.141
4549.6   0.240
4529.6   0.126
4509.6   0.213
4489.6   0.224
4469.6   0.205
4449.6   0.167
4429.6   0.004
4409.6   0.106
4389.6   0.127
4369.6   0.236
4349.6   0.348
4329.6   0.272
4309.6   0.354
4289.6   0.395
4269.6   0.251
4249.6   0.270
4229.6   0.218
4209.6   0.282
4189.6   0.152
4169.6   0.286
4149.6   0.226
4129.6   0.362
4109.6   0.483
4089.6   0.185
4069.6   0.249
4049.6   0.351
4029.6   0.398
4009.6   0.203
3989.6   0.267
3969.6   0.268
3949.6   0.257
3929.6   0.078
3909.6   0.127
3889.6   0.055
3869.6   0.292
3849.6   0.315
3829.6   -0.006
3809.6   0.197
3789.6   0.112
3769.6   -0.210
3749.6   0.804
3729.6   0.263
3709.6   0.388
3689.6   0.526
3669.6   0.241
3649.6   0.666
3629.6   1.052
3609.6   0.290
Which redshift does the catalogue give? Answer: 0.869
